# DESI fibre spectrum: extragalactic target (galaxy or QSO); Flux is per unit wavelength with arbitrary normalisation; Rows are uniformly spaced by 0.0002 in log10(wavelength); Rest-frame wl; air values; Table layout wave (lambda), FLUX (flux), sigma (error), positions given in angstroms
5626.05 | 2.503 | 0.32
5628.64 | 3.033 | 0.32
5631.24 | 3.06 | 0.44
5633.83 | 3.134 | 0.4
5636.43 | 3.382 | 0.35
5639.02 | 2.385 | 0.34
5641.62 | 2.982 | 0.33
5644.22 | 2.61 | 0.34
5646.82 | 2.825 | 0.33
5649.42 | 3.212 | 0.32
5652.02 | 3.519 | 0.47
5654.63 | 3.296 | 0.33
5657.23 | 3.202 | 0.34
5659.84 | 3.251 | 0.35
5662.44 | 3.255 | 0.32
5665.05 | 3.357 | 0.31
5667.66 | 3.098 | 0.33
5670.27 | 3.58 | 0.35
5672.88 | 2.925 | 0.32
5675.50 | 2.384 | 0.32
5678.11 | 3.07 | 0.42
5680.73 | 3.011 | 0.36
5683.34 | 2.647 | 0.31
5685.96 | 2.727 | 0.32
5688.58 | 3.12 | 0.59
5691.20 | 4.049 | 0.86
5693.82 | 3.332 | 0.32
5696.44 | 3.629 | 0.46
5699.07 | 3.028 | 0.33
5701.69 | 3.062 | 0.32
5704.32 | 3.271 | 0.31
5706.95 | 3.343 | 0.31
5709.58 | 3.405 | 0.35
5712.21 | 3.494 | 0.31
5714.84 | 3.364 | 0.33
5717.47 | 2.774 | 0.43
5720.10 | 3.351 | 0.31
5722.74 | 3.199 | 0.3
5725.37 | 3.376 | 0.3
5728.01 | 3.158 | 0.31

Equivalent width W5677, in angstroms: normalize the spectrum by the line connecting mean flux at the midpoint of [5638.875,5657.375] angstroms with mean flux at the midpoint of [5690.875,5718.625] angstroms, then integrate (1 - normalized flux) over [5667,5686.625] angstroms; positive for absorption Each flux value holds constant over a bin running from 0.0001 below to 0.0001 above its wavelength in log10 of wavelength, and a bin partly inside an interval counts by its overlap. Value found 1.5 angstroms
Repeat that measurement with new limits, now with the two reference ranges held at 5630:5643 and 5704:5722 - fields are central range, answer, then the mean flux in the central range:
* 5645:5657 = -0.56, 3.19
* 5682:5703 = 0.04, 3.2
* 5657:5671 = -0.87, 3.29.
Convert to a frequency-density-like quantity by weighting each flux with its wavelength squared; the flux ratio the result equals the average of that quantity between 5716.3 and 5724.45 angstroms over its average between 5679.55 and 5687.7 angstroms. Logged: 1.13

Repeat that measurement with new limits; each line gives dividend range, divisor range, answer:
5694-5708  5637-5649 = 1.20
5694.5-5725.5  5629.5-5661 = 1.09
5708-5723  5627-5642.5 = 1.13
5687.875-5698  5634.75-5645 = 1.26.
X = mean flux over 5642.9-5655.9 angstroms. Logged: 3.09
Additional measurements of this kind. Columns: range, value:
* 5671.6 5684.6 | 2.81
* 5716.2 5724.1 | 3.11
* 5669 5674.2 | 3.25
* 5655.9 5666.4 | 3.27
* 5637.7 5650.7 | 2.8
